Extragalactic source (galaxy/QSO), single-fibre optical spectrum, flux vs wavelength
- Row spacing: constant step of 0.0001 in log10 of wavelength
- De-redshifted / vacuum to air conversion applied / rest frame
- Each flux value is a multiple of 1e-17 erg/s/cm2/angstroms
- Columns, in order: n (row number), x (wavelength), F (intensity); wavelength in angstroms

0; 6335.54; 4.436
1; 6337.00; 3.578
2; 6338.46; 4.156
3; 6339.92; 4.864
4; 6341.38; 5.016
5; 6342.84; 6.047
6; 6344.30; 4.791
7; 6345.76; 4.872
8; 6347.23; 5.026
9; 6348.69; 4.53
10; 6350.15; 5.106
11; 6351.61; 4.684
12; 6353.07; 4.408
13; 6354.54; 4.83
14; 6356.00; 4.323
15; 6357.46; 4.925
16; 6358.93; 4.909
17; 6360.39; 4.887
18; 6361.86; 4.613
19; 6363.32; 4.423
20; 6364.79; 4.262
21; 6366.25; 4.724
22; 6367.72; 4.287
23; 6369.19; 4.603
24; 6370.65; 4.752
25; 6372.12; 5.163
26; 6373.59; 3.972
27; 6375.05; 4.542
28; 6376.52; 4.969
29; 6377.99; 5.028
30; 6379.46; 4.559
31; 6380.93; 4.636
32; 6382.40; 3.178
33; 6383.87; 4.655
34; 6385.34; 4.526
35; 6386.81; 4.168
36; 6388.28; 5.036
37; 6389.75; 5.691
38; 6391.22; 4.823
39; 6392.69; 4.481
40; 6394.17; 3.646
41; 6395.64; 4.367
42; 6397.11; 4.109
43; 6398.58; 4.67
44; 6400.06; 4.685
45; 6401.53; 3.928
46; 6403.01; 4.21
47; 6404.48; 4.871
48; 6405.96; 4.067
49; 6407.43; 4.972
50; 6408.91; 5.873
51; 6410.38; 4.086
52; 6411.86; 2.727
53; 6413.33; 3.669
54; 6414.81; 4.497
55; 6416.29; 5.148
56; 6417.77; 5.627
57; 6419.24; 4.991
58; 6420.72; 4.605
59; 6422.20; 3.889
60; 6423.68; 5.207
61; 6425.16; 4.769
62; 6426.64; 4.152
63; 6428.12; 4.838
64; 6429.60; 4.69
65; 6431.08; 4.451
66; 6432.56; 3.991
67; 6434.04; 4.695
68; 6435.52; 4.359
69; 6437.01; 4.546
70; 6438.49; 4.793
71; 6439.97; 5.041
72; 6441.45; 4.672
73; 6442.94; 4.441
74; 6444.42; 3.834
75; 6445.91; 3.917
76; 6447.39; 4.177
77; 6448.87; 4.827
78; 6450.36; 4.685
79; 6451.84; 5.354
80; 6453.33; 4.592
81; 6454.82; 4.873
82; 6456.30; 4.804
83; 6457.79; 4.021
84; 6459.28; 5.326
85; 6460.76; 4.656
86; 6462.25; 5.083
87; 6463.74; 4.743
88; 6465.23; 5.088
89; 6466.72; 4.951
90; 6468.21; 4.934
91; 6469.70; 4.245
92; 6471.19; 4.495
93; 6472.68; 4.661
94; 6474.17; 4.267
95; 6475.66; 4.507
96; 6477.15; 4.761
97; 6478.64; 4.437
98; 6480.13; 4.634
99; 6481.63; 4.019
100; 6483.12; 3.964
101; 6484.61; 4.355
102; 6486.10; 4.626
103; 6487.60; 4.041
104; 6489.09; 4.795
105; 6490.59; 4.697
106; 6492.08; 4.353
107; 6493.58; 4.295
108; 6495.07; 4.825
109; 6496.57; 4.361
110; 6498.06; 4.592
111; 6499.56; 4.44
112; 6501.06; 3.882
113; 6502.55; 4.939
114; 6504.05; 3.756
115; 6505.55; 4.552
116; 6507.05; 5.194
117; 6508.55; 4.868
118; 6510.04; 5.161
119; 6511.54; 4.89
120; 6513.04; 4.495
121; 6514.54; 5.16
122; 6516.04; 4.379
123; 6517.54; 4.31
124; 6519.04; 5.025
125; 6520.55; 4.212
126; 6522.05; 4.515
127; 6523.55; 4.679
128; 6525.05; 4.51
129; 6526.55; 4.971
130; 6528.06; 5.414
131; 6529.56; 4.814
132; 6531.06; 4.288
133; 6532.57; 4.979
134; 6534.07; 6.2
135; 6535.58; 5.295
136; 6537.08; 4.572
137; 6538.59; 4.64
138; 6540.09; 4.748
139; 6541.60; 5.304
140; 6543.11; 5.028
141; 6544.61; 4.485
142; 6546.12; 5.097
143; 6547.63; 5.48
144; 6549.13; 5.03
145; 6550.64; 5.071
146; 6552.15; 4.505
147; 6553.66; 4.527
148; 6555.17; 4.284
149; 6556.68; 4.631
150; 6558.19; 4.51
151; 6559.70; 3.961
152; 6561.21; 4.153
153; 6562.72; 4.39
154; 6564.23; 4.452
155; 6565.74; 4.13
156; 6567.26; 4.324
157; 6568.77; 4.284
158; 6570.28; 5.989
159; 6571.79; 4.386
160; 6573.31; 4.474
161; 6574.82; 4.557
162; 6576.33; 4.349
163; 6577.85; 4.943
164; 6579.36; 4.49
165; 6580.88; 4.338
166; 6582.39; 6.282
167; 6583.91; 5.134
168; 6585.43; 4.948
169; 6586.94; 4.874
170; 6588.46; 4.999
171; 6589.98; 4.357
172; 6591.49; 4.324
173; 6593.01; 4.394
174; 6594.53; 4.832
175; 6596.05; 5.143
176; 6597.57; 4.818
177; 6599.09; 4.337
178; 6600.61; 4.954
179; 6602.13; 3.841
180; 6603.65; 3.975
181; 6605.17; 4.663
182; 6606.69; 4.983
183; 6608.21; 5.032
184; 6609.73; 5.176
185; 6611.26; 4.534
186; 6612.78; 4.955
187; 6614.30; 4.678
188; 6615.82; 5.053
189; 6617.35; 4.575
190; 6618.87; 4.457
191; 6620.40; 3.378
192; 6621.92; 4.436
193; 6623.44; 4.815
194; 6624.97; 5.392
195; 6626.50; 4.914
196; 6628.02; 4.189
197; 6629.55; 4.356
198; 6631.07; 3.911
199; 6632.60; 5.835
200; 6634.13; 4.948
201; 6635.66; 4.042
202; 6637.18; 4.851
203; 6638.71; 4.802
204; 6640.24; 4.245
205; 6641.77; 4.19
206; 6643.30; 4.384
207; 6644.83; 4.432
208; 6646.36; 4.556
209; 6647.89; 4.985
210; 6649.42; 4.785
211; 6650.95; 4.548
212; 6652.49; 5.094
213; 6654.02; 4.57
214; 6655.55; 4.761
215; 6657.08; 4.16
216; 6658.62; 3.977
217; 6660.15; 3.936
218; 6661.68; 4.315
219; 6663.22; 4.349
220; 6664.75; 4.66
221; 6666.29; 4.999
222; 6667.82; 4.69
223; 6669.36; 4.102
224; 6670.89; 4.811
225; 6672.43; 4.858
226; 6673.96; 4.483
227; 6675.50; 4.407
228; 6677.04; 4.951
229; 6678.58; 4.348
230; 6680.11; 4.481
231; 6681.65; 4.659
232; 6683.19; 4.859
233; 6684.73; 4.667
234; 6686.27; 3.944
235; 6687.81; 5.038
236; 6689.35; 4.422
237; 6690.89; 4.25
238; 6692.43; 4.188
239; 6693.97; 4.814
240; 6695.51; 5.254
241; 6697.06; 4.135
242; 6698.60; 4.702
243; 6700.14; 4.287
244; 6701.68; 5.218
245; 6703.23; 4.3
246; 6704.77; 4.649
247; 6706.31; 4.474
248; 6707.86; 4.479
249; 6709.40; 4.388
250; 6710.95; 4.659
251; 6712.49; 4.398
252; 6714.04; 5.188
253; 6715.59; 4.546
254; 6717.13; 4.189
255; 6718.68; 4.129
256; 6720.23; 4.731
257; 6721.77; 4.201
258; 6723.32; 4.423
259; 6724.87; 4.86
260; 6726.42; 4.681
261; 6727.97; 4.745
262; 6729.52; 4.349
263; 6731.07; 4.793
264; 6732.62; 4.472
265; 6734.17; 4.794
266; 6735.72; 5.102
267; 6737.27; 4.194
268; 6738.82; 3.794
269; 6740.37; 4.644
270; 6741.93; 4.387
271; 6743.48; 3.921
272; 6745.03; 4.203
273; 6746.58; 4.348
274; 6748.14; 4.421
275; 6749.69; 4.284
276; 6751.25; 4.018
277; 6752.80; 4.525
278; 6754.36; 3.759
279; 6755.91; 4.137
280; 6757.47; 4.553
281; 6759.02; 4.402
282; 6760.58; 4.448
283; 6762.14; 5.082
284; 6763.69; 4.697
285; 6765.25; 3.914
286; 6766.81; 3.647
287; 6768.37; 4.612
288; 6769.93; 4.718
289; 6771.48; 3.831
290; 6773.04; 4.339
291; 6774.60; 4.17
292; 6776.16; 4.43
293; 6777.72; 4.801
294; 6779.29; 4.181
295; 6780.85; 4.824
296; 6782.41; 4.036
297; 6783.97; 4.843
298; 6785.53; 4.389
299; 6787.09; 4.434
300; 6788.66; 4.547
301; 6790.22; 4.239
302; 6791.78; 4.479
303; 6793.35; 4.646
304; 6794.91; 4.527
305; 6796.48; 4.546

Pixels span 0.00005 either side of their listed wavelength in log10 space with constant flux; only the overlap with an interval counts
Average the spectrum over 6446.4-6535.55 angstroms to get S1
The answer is 4.66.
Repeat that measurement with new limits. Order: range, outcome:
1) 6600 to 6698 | 4.58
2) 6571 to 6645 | 4.65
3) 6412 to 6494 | 4.57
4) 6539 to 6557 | 4.85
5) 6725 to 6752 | 4.43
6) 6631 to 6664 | 4.54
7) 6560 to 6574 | 4.49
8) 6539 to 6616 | 4.71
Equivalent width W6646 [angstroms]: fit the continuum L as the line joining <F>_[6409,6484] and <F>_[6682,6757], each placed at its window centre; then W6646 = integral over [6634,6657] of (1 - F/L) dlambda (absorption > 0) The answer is -0.4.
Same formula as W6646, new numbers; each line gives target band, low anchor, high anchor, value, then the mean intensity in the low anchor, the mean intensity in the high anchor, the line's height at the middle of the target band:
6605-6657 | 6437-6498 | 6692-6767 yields -1.7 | 4.58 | 4.47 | 4.51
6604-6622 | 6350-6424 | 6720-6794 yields -0.7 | 4.56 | 4.41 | 4.47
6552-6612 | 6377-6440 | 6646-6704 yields -1.0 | 4.53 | 4.57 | 4.55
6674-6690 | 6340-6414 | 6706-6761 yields -0.4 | 4.59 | 4.43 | 4.46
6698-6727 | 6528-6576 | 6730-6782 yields -0.6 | 4.74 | 4.37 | 4.45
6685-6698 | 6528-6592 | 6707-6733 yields 0.2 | 4.76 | 4.54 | 4.58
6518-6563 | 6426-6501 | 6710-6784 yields -2.6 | 4.55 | 4.42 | 4.52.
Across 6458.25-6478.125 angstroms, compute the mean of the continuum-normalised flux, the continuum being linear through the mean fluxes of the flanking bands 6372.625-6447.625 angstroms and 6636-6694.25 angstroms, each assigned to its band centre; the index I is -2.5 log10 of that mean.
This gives -0.05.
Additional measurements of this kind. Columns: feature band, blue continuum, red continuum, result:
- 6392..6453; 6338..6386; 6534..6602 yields 0.05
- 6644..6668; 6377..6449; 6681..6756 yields -0.01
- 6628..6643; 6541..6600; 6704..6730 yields 0.02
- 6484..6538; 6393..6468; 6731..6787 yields -0.04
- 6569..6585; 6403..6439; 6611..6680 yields -0.07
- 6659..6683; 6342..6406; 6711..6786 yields -0.02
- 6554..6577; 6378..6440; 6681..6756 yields 0.01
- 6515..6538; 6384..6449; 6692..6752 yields -0.07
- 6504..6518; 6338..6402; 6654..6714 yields -0.03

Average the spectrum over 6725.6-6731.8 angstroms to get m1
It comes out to 4.64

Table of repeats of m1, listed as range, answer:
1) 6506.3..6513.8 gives 4.93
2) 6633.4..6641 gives 4.58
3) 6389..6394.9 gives 4.66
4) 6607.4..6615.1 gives 4.88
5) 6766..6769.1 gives 4.11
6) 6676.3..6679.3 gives 4.65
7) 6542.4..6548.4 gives 5.03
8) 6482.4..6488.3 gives 4.25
